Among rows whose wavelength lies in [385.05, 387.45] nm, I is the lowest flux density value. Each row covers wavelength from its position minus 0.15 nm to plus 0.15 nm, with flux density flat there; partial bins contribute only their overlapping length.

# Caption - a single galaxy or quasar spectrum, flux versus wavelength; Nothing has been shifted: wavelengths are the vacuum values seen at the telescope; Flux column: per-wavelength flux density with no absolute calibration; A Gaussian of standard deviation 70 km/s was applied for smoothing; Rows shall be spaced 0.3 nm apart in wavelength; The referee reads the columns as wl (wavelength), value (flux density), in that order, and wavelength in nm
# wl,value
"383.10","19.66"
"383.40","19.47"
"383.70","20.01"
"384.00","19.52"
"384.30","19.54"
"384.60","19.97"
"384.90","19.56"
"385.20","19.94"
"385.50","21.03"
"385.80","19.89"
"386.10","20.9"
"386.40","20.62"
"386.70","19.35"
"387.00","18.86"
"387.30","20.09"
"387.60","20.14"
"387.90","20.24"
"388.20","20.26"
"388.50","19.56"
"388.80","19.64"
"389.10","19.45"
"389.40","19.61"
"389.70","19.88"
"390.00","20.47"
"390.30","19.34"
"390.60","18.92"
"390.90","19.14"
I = 18.86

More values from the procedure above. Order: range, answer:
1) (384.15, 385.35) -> 19.54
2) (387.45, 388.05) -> 20.14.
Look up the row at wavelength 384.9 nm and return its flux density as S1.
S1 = 19.56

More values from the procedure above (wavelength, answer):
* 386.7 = 19.35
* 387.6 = 20.14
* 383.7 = 20.01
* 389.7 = 19.88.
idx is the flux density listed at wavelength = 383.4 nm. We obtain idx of 19.47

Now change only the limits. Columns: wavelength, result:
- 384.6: 19.97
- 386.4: 20.62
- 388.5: 19.56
